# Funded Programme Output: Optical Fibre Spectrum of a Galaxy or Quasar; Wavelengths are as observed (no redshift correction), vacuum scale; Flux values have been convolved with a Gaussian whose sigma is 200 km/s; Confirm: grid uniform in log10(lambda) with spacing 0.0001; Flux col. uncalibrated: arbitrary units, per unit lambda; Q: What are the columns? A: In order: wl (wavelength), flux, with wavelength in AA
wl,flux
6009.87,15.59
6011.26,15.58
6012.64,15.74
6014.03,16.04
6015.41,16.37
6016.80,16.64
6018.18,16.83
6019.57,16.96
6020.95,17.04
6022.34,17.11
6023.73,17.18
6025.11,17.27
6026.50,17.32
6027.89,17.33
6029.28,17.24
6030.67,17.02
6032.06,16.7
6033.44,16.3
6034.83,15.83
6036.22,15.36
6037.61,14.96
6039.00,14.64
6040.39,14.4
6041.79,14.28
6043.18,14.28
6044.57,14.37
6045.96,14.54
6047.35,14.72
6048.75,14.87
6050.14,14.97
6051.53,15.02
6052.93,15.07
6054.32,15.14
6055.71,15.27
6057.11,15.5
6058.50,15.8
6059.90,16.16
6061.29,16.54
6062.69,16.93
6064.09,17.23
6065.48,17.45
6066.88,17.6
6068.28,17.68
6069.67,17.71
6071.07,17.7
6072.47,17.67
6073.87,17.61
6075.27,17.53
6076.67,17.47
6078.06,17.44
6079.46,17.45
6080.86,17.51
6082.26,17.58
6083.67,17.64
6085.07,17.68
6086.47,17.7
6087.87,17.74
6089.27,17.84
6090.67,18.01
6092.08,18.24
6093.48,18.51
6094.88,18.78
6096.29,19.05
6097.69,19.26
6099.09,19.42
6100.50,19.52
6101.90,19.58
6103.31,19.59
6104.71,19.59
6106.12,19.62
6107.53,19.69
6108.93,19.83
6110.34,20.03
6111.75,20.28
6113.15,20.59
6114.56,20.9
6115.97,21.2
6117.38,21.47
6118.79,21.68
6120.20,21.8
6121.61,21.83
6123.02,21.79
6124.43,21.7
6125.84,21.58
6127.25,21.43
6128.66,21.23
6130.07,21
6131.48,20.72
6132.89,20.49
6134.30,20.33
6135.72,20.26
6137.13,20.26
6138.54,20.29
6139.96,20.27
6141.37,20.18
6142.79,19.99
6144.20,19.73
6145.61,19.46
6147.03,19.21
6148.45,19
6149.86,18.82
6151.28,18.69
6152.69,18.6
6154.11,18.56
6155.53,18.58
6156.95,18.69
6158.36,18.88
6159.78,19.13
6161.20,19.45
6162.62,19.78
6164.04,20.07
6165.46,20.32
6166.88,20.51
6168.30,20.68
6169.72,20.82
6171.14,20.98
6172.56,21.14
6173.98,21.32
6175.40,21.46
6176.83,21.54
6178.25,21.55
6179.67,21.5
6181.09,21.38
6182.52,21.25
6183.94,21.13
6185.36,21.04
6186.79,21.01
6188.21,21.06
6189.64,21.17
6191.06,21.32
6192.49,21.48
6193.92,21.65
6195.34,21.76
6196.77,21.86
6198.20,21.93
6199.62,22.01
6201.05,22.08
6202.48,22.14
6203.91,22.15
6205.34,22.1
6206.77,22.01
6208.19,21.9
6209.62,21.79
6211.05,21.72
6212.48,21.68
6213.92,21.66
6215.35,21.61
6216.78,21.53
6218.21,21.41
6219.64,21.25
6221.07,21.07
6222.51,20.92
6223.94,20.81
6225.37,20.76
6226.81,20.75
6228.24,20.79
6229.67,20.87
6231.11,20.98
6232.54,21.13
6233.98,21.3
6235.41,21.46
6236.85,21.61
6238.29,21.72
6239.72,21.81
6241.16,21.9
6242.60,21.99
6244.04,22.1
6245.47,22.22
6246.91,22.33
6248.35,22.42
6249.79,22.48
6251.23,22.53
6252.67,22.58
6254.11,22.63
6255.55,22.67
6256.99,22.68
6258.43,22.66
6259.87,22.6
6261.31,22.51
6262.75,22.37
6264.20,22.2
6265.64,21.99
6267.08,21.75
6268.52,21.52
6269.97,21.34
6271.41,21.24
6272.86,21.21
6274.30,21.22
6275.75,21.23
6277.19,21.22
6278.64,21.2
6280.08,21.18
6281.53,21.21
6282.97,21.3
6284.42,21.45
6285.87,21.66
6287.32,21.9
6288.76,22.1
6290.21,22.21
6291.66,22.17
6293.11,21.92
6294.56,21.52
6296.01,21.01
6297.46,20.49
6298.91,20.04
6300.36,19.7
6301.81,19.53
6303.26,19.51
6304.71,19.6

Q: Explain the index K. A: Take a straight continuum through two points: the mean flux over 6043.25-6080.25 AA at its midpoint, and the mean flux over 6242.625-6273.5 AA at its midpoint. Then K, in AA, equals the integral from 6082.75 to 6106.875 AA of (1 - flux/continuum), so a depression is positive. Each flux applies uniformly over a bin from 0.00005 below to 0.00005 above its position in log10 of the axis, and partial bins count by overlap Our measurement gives -1.89 AA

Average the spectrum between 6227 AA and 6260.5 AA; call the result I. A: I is 22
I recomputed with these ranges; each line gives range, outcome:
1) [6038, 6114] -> 17.3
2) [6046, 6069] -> 16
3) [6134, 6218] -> 20.7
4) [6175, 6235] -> 21.4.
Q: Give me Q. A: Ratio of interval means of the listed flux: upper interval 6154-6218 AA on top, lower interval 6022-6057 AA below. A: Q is 1.35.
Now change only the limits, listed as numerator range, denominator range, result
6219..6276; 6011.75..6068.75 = 1.36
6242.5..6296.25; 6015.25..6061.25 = 1.38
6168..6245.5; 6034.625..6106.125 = 1.27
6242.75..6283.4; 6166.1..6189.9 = 1.04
